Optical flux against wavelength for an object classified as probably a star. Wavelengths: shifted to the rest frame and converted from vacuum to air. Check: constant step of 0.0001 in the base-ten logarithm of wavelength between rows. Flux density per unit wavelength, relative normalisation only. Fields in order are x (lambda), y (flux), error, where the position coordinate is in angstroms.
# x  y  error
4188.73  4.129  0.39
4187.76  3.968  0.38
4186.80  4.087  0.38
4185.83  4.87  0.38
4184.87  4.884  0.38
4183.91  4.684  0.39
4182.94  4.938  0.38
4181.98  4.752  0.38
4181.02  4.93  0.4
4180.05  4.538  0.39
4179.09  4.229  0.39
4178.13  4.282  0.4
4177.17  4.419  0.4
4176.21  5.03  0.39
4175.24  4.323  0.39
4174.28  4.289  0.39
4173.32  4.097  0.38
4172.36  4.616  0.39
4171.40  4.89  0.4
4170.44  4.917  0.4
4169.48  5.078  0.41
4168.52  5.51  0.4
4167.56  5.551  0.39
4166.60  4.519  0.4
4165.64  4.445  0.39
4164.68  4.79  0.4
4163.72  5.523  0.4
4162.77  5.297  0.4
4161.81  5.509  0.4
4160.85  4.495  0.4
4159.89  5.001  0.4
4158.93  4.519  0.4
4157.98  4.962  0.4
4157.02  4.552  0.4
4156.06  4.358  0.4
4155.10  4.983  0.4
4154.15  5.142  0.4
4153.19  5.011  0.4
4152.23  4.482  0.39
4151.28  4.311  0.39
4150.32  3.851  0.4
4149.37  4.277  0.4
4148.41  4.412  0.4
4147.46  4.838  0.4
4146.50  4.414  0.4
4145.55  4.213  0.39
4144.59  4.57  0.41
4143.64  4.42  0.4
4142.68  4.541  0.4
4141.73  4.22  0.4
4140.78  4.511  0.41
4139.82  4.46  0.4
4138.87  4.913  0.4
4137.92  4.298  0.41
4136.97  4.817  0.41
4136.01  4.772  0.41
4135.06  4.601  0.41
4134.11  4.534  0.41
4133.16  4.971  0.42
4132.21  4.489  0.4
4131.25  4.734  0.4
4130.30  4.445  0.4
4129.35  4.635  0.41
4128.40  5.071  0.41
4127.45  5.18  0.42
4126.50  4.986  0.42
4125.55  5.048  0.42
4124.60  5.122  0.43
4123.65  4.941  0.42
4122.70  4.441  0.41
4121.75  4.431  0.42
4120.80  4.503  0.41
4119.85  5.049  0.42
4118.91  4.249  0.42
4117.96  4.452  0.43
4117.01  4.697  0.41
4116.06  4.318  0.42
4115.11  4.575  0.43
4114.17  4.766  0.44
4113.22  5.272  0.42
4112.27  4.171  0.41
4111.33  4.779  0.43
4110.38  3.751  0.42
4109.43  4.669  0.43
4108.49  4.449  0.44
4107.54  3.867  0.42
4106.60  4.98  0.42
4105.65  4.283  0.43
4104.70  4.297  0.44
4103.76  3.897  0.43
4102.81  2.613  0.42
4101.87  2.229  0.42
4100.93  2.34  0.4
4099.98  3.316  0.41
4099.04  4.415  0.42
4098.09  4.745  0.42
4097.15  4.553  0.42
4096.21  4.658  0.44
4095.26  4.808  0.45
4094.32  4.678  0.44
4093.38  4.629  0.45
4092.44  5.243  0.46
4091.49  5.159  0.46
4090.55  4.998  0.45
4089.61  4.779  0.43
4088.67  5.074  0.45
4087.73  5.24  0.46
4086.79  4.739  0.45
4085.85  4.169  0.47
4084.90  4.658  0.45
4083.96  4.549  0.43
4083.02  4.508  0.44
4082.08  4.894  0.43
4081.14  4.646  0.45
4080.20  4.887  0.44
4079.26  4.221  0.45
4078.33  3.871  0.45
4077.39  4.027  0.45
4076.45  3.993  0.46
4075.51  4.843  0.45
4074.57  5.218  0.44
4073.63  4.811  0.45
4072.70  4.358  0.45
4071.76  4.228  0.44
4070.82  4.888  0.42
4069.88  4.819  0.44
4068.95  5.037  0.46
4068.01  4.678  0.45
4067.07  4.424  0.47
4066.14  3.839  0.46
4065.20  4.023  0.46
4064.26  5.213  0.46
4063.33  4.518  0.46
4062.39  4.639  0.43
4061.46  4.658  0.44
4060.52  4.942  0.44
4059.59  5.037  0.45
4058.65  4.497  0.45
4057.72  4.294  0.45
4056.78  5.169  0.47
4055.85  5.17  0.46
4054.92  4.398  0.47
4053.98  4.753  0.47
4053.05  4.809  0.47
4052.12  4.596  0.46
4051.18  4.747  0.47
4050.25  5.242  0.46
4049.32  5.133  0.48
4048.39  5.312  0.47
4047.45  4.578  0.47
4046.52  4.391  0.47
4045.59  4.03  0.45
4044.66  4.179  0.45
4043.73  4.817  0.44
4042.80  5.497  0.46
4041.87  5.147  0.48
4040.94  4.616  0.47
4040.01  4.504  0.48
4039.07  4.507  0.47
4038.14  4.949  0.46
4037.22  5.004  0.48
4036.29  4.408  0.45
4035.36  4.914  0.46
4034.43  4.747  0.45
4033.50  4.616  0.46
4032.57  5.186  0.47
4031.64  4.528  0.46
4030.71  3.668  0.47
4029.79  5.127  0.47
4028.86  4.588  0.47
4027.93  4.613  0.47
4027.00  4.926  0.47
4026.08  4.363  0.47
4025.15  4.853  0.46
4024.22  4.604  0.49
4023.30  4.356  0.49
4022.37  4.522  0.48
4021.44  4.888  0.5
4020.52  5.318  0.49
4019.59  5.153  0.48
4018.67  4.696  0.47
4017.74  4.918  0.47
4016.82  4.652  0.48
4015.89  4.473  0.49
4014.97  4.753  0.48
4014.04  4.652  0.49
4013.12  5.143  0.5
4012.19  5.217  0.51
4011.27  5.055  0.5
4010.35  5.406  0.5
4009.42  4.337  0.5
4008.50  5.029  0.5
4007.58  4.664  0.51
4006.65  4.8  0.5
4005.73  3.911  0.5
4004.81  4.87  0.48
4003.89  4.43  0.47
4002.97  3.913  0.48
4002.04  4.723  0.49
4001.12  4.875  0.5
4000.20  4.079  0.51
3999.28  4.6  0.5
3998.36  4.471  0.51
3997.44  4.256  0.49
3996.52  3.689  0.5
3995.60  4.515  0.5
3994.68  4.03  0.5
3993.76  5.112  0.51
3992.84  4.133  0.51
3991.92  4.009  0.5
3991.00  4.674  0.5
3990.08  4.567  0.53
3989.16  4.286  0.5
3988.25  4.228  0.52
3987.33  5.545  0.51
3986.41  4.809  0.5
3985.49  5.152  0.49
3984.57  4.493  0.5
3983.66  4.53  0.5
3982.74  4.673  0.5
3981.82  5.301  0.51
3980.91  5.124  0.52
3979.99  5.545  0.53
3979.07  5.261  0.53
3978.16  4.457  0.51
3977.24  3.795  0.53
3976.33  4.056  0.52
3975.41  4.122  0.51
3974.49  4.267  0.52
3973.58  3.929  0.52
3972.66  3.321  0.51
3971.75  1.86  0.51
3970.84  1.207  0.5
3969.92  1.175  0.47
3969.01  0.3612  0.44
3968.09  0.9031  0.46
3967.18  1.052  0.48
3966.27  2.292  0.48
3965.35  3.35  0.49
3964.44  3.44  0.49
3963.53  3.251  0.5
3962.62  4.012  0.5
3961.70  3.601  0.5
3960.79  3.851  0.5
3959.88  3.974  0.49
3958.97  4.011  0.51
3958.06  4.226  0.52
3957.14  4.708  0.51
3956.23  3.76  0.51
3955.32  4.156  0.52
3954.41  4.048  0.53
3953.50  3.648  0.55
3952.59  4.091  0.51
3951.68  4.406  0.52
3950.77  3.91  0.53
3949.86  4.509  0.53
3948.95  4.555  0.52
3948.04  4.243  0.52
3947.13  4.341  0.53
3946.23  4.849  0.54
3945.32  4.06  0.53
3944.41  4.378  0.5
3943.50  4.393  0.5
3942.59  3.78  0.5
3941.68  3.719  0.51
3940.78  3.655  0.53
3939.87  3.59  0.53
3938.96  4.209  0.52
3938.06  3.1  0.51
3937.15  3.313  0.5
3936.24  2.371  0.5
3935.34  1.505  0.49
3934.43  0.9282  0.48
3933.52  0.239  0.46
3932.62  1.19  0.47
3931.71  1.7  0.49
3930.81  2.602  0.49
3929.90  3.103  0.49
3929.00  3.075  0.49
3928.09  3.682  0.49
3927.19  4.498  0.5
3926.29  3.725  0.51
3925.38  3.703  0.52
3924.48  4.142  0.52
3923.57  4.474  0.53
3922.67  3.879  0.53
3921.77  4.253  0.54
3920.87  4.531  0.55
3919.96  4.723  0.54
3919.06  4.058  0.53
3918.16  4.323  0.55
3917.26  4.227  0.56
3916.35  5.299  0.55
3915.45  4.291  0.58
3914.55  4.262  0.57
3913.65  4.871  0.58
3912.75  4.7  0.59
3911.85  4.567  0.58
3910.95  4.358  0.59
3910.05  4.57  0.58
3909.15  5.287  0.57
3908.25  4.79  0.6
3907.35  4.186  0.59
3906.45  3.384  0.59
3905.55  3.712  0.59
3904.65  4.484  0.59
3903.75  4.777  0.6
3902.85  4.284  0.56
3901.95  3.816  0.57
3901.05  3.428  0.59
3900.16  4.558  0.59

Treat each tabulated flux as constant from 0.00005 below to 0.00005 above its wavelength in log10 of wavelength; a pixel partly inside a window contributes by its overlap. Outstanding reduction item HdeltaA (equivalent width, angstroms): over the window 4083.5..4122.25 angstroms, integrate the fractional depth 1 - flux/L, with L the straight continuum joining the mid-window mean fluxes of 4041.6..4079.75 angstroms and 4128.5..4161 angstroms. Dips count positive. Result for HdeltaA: 1.7 angstroms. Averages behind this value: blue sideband 4.66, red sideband 4.59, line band 4.42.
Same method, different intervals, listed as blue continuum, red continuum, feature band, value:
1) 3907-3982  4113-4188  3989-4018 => -4.3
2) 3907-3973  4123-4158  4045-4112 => -3.3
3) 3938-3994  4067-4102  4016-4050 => -3.8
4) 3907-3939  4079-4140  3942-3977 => 2.8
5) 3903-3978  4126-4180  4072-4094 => -1.7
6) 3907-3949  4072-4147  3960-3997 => 1.8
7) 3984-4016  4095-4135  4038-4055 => -0.8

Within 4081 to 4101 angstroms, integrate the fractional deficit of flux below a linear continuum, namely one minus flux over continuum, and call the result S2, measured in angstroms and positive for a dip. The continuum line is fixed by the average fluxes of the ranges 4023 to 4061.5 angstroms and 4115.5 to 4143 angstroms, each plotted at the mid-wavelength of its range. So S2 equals 0.3 angstroms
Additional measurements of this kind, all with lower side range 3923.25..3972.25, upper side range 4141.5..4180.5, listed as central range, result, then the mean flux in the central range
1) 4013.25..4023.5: -2.9 angstroms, 4.78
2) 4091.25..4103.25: 0.4 angstroms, 4.09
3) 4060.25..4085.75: -2.9 angstroms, 4.56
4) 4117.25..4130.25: -1.0 angstroms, 4.77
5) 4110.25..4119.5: -0.4 angstroms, 4.54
